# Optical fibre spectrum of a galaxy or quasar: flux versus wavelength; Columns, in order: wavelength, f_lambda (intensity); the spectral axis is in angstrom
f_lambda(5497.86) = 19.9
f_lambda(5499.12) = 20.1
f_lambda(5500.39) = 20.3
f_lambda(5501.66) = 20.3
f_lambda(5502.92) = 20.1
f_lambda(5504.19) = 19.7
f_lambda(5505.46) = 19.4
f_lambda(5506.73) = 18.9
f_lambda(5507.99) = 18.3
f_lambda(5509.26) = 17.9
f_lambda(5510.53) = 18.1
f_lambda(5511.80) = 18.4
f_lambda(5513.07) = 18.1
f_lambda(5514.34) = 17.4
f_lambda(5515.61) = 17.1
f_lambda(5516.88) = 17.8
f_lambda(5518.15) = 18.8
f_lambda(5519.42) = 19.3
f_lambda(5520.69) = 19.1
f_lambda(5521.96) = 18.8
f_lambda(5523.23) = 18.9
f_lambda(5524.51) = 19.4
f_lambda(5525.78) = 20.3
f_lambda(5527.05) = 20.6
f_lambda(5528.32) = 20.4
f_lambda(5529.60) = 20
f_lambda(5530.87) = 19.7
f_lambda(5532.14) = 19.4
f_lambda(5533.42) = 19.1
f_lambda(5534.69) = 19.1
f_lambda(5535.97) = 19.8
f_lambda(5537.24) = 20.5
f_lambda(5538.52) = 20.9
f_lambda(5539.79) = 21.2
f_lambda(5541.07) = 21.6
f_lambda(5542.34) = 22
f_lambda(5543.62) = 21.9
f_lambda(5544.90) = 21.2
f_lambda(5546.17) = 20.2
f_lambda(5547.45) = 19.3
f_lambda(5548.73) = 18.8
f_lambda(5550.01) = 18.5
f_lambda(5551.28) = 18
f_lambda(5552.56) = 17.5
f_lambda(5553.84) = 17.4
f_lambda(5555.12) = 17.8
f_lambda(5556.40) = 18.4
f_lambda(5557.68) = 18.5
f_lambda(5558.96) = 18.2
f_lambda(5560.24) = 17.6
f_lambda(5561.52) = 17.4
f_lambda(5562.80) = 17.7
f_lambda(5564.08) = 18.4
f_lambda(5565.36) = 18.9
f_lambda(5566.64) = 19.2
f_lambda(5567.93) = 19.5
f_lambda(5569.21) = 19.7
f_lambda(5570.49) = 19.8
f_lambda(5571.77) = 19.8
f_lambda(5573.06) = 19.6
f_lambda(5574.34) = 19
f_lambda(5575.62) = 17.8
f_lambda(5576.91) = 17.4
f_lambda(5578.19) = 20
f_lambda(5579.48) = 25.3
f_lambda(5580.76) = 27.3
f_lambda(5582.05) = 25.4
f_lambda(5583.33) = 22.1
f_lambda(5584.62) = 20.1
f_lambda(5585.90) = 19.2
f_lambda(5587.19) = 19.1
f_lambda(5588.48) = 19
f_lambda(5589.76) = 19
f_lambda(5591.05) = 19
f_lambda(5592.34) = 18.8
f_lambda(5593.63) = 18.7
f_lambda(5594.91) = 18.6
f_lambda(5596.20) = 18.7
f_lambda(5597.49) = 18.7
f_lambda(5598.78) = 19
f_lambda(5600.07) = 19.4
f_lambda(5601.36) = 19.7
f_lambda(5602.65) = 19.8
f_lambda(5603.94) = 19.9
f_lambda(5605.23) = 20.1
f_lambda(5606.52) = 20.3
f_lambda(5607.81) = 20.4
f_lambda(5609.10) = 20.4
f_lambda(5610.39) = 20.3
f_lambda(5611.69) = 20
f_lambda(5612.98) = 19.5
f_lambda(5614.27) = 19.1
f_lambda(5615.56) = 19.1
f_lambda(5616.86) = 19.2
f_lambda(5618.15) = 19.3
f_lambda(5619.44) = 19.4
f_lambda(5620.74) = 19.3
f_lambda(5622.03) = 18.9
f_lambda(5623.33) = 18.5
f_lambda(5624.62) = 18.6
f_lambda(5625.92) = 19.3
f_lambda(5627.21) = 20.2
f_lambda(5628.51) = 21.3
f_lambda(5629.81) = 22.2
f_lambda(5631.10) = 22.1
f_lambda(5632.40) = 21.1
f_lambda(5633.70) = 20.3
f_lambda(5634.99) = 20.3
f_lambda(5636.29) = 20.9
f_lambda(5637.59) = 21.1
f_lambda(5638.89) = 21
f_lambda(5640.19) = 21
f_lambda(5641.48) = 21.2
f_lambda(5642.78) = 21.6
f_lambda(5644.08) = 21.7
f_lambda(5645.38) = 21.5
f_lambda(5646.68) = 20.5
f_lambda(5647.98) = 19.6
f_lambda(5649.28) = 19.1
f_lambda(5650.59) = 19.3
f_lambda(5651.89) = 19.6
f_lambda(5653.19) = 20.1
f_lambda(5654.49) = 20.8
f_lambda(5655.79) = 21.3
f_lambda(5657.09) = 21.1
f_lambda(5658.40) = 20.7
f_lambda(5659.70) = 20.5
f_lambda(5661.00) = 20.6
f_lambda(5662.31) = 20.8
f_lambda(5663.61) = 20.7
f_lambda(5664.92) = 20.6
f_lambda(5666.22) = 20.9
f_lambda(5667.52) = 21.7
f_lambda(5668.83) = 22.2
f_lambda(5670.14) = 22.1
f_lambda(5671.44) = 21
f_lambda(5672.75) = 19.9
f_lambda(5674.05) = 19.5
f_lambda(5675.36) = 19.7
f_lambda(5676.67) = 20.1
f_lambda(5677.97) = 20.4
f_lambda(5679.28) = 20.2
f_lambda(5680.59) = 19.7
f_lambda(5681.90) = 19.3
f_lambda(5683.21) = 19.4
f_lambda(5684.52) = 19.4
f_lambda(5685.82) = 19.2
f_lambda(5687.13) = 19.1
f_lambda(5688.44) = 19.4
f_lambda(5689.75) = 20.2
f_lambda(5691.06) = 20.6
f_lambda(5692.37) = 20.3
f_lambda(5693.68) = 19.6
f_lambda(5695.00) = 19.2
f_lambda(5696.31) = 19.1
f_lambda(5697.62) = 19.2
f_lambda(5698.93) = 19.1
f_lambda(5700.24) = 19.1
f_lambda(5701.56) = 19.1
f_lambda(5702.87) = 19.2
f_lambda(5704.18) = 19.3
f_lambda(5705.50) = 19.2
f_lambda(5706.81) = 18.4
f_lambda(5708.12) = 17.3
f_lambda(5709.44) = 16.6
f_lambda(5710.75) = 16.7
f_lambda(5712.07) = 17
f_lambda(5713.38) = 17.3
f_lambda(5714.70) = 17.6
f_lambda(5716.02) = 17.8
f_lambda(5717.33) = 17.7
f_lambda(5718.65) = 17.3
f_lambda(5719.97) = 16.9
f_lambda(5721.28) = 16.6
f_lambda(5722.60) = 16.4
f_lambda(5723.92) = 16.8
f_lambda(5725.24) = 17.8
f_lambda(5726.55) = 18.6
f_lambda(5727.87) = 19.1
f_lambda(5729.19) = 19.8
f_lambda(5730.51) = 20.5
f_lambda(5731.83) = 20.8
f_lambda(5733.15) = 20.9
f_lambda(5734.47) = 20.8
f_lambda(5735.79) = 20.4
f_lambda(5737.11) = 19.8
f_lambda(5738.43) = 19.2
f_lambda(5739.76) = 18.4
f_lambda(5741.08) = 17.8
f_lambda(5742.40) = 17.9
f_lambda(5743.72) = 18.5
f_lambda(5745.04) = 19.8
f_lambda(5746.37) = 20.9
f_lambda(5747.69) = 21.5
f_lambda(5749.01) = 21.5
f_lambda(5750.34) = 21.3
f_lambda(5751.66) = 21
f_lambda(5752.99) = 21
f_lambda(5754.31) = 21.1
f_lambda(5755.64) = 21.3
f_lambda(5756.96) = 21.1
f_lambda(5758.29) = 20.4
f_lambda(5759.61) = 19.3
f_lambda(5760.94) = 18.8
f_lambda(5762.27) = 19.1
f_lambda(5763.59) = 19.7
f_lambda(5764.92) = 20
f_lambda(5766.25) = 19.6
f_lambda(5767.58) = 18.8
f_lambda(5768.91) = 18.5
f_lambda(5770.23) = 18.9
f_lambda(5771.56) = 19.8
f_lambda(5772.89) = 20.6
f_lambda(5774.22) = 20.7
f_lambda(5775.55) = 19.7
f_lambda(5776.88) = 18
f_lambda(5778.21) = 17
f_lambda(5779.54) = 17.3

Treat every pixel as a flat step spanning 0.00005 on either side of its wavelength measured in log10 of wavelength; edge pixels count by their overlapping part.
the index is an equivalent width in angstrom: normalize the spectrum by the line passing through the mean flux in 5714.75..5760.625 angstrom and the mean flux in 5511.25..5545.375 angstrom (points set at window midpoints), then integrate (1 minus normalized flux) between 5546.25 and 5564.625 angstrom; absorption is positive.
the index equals 1.4 angstrom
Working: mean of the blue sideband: 19.7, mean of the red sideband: 19.4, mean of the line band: 18.2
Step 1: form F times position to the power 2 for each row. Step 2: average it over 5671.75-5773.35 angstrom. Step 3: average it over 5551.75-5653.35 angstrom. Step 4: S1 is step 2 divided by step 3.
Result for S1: 1.02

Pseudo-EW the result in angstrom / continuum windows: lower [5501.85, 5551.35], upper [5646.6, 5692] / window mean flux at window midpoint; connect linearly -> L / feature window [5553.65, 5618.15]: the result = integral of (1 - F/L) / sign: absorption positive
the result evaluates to 0.8 angstrom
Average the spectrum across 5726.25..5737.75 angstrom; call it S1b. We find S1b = 20.1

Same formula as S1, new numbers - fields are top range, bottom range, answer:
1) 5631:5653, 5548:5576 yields 1.15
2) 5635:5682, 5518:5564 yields 1.11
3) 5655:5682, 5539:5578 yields 1.12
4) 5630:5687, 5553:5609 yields 1.08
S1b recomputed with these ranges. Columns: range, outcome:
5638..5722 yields 19.6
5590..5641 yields 19.8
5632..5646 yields 21.1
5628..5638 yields 21.2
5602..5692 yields 20.3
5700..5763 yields 19.1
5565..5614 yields 20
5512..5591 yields 19.6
